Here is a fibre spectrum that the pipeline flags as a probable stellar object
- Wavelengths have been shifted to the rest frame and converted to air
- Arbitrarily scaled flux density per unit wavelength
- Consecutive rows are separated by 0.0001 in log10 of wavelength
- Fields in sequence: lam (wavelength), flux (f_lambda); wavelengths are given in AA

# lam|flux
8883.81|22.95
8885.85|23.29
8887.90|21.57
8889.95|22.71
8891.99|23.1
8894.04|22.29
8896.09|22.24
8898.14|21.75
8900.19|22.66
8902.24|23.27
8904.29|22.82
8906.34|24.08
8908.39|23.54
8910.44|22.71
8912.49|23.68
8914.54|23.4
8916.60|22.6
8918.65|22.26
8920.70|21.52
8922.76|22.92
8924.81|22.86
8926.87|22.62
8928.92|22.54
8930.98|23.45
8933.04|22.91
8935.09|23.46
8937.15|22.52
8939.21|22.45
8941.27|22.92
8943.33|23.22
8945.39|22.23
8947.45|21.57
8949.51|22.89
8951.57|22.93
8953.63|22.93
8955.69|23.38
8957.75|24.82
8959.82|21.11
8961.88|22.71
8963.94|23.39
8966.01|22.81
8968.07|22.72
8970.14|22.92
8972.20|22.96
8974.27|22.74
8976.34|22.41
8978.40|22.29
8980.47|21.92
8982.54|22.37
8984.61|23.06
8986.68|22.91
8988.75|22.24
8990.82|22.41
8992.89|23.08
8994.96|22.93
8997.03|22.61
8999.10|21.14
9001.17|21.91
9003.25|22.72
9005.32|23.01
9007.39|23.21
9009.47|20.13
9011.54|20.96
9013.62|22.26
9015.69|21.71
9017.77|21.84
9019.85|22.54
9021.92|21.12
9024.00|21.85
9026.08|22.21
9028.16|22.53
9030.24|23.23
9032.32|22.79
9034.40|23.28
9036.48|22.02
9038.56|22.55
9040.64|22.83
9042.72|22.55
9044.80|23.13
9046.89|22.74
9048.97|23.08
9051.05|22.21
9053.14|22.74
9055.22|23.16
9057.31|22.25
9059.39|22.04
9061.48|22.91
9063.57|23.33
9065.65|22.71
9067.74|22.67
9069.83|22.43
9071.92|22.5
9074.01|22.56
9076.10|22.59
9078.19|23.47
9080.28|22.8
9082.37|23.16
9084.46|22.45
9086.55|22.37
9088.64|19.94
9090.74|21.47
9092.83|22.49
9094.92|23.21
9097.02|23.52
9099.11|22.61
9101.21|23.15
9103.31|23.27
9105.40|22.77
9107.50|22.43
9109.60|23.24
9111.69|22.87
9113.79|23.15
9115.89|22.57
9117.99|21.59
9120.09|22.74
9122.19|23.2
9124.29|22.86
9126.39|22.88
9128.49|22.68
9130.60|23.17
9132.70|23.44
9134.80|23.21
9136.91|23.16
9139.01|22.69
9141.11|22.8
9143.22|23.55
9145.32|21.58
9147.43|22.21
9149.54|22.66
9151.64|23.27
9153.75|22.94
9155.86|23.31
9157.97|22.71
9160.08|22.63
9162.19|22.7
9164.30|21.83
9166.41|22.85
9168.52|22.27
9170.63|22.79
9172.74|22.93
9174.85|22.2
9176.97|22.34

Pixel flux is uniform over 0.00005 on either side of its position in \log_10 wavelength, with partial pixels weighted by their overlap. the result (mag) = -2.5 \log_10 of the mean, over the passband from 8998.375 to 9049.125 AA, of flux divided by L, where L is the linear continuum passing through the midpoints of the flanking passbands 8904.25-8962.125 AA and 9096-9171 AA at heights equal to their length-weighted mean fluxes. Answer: 0.027 mag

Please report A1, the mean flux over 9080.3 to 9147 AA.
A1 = 22.7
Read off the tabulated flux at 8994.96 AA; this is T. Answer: 22.93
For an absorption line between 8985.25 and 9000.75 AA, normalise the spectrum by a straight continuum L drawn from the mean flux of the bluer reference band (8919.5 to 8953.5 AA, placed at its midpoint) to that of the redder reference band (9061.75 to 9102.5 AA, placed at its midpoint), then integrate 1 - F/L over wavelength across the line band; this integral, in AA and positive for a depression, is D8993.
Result 0.1 AA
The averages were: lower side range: 22.7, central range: 22.5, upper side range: 22.6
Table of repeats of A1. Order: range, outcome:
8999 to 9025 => 21.9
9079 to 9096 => 22.3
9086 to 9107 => 22.5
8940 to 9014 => 22.6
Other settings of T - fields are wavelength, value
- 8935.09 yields 23.46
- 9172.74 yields 22.93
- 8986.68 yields 22.91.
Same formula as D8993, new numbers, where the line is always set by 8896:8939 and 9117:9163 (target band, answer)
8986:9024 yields 1.2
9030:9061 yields 0.2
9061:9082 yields 0.0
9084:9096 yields 0.5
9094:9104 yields -0.1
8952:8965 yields -0.1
